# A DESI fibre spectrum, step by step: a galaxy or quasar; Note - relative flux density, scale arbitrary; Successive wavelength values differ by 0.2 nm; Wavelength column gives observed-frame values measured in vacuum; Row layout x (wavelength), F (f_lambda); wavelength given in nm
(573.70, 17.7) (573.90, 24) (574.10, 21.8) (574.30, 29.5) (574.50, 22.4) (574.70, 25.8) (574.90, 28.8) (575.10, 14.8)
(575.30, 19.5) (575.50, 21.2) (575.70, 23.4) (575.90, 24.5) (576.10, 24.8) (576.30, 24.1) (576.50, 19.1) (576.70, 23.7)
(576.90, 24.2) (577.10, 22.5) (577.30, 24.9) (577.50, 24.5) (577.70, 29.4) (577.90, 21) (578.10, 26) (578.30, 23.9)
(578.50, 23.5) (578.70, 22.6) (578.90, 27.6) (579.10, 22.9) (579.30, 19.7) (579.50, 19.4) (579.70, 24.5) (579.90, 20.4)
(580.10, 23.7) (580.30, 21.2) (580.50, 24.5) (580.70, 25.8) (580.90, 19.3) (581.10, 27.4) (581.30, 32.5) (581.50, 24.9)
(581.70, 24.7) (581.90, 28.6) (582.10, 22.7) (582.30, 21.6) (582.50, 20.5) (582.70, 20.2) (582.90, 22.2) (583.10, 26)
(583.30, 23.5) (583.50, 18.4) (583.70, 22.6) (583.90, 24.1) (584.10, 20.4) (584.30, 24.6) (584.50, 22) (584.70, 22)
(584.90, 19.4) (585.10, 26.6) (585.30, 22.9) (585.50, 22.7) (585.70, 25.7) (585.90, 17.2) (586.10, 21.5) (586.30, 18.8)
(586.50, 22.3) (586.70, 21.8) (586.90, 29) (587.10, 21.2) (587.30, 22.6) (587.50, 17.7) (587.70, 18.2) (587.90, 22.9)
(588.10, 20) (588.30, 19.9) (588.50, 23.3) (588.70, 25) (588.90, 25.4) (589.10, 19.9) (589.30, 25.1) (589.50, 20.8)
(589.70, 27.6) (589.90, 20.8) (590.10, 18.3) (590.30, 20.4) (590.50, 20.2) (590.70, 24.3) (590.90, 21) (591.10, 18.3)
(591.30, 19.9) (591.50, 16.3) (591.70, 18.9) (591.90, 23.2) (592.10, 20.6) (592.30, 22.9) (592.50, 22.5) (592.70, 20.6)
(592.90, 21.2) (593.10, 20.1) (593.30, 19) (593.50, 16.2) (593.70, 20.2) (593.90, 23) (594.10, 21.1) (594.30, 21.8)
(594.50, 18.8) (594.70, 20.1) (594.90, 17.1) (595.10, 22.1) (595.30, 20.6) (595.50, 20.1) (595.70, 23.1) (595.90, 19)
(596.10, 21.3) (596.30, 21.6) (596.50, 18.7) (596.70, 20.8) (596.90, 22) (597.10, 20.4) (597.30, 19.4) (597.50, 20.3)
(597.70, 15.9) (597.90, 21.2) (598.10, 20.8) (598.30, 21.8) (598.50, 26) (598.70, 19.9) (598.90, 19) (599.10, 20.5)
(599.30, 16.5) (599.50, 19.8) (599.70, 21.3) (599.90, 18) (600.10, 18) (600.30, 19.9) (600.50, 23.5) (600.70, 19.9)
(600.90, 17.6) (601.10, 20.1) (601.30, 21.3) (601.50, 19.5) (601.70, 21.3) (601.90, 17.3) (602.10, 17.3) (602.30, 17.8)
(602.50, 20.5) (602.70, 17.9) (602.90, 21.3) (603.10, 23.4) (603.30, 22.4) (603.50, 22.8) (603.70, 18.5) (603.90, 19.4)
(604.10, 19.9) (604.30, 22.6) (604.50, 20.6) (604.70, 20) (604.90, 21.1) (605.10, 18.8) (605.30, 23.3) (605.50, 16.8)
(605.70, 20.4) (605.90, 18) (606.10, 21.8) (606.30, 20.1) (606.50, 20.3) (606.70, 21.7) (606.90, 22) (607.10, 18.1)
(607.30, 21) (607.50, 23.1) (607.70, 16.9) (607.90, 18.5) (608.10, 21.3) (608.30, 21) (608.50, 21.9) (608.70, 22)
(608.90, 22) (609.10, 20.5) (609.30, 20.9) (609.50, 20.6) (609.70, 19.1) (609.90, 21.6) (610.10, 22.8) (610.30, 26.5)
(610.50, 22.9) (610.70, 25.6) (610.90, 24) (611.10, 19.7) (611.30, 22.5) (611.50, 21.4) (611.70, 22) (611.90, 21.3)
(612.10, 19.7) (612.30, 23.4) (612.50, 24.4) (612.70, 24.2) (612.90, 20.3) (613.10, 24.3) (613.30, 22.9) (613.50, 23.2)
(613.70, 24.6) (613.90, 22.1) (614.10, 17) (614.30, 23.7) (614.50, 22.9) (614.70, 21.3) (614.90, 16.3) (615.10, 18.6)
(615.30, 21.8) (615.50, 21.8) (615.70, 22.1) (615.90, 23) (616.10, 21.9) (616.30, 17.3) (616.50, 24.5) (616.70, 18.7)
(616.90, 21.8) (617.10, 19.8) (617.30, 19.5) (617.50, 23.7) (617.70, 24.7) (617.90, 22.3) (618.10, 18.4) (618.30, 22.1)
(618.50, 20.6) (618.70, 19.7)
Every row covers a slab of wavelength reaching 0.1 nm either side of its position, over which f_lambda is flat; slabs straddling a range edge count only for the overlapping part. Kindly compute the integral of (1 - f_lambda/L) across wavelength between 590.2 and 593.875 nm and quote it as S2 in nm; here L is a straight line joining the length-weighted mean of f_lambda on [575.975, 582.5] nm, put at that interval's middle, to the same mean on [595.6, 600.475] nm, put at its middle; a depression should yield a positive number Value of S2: 0.18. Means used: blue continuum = 23.9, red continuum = 20.3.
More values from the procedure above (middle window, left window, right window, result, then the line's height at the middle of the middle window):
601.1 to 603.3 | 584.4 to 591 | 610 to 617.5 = 0.207 nm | 22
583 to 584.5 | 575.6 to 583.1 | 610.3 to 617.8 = 0.047 nm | 23.5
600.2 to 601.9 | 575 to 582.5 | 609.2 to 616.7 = 0.170 nm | 22.4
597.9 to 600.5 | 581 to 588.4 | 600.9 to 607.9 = 0.066 nm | 20.8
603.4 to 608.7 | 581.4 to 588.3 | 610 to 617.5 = 0.386 nm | 22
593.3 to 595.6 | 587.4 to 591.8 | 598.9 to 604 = 0.058 nm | 20.6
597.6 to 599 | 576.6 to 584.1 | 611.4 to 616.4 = 0.118 nm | 22.6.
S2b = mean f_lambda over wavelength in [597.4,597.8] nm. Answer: 18.1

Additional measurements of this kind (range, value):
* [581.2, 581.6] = 28.7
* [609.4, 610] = 20.4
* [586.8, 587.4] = 24.3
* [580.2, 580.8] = 23.8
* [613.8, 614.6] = 21.4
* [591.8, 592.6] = 22.3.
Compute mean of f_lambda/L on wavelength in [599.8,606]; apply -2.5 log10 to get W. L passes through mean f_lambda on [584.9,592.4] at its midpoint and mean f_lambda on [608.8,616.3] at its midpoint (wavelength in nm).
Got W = 0.10 mag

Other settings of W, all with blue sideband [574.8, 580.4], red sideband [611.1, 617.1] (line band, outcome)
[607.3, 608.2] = 0.094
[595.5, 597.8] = 0.107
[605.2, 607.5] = 0.076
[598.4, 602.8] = 0.129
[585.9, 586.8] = 0.103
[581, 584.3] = -0.043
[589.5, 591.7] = 0.097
